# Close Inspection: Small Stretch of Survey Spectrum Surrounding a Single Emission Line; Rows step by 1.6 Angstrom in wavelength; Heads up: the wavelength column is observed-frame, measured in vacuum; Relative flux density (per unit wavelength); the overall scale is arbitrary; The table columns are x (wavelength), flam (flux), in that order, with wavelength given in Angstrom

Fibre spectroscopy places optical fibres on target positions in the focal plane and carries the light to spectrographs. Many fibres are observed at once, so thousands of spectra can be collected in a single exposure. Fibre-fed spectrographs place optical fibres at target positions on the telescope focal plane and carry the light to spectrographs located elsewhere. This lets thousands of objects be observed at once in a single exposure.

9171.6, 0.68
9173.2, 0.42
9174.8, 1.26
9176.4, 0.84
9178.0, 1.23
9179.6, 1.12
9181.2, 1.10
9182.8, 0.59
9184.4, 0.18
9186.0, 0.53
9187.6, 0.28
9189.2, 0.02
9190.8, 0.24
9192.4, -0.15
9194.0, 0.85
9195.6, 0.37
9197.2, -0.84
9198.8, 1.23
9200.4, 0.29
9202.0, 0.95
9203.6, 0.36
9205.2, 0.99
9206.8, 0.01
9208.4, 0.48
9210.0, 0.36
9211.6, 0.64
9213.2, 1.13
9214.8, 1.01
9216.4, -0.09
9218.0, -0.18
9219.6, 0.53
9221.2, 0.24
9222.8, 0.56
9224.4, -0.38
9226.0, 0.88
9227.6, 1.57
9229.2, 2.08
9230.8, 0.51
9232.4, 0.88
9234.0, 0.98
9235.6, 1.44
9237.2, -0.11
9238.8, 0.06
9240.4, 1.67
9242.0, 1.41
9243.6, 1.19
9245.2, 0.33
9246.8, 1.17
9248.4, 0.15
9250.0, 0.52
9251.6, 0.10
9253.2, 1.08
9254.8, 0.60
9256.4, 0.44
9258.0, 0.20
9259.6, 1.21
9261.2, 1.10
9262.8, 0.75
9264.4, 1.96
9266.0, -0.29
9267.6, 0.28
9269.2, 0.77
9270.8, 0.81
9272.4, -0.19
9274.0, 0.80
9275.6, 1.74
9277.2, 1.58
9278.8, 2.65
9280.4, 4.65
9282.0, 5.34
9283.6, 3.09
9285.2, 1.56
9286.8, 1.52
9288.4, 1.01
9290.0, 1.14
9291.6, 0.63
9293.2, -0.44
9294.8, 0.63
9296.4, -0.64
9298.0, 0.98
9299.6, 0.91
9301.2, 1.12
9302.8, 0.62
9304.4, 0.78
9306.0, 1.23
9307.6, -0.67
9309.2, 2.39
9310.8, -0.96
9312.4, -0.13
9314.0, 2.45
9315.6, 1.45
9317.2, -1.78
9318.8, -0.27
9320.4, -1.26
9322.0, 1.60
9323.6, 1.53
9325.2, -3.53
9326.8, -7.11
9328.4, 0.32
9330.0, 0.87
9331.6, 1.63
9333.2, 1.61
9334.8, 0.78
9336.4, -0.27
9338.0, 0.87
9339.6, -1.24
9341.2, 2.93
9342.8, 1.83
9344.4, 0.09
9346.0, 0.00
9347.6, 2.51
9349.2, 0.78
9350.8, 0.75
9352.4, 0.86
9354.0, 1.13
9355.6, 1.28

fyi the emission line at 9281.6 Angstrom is H-beta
